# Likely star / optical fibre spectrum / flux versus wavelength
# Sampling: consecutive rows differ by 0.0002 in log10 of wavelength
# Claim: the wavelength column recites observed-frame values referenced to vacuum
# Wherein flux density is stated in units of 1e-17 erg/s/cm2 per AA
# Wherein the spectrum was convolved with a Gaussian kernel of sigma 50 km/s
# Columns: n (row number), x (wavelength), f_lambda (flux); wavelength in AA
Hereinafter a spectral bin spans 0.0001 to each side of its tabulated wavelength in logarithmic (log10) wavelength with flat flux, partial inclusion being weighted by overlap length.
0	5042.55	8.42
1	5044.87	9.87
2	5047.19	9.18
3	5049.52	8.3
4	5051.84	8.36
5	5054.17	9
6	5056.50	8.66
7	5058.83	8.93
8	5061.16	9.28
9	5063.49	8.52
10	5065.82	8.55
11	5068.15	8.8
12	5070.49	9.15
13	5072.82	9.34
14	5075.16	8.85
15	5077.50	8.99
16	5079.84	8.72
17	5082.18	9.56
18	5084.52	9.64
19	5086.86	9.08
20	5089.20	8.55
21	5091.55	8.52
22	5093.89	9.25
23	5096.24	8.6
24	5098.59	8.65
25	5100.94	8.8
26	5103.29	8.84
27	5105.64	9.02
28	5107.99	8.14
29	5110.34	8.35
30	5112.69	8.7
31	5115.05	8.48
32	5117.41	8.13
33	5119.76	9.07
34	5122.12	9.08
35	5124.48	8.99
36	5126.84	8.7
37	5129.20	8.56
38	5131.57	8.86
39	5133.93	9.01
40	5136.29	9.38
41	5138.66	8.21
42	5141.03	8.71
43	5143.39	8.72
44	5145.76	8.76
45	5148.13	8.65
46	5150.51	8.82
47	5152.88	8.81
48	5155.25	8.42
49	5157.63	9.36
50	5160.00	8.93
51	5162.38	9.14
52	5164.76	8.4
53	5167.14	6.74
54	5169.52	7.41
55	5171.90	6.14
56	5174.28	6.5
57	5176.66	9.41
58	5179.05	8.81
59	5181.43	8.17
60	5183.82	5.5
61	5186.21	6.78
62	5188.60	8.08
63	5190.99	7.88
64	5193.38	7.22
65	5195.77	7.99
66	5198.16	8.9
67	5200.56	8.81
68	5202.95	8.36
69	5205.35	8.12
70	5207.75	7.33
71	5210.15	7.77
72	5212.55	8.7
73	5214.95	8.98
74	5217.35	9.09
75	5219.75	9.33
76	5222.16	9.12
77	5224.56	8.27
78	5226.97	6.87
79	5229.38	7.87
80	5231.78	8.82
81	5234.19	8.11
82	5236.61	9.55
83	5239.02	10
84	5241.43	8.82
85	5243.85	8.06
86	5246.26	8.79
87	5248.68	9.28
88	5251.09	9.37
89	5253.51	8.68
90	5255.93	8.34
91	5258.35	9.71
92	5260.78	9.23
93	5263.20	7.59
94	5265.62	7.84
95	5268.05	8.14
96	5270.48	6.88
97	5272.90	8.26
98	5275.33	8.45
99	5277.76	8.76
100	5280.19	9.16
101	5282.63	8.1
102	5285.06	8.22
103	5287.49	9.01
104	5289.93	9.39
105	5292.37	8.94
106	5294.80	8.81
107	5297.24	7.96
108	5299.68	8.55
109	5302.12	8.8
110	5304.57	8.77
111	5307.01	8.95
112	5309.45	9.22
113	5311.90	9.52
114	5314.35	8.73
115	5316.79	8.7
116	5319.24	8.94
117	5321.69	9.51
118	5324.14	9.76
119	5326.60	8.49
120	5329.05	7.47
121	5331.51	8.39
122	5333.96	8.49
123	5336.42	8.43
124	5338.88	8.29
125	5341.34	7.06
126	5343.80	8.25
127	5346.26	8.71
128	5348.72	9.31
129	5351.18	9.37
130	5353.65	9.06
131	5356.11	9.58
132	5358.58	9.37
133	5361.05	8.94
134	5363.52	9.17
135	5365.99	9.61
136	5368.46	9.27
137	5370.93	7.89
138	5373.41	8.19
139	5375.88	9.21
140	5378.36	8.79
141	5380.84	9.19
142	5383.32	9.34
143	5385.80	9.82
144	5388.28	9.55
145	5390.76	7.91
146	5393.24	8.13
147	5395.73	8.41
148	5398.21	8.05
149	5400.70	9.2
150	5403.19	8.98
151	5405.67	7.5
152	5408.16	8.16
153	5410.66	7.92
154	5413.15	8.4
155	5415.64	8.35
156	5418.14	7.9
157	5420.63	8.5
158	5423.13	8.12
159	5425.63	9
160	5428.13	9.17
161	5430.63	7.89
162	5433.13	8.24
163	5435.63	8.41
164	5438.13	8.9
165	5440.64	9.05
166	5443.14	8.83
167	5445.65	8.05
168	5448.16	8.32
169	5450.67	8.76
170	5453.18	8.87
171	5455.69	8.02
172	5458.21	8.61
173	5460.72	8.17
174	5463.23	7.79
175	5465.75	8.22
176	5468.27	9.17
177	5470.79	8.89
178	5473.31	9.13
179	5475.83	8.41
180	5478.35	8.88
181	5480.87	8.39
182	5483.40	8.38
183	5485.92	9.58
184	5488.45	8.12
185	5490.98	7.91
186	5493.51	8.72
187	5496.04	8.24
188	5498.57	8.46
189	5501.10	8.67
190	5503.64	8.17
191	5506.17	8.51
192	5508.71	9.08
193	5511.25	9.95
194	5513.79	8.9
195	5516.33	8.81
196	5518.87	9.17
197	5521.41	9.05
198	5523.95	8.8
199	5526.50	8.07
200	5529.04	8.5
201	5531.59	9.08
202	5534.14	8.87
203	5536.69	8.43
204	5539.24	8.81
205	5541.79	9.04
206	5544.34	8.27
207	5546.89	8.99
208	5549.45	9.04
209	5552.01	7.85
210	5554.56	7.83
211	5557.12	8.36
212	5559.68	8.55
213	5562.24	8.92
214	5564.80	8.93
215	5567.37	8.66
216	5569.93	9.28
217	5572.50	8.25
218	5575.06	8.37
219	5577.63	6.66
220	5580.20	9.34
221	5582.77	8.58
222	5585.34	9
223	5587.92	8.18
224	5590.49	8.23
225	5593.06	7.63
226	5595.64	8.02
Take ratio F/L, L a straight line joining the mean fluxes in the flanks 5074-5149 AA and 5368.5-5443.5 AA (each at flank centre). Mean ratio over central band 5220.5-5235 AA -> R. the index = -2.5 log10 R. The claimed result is 0.06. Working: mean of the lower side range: 8.8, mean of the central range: 8.22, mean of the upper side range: 8.57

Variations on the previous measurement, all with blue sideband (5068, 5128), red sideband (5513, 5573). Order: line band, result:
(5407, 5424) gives 0.07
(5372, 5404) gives -0.01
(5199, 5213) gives 0.08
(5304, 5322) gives -0.03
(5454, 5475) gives 0.03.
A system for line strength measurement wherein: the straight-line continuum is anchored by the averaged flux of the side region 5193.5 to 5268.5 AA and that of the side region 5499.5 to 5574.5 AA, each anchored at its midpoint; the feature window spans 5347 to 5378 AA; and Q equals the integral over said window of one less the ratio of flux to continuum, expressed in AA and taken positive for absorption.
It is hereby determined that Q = -1.6 AA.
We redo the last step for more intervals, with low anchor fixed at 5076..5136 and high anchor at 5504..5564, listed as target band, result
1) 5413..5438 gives 0.94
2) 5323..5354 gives 0.86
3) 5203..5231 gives 1.51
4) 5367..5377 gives 0.12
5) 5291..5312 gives -0.06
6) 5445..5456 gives 0.36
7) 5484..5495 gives 0.22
